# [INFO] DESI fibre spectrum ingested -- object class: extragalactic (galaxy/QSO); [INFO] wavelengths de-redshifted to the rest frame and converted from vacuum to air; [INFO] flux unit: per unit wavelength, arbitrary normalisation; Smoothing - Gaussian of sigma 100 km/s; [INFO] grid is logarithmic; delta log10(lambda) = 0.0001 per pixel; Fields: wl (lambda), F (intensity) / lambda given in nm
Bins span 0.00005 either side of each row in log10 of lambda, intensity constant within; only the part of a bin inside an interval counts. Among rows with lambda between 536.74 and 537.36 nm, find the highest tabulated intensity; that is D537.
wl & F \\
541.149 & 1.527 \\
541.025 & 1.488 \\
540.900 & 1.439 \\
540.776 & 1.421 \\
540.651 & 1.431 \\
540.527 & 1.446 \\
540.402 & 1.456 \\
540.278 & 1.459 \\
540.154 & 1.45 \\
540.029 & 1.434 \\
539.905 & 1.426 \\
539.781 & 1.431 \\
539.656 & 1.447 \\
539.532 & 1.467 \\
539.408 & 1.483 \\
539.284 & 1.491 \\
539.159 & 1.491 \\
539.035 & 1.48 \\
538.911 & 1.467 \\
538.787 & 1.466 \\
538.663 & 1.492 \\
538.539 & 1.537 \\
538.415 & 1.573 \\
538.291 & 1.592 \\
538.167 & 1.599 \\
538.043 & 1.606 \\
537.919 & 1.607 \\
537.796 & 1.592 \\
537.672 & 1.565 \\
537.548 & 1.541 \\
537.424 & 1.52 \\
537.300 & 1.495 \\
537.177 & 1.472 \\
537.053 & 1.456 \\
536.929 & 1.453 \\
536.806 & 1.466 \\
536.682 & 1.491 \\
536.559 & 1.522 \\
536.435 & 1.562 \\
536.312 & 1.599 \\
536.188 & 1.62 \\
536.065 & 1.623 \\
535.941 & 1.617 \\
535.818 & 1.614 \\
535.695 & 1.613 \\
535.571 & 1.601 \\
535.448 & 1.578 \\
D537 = 1.495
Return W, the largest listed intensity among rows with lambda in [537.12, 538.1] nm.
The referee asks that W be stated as 1.607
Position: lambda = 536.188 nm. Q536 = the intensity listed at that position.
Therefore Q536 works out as 1.62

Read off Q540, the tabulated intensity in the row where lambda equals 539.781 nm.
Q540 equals 1.431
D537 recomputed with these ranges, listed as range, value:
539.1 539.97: 1.491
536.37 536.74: 1.562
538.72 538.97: 1.467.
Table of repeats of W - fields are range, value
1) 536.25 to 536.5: 1.599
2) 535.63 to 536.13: 1.623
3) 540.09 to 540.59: 1.459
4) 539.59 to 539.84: 1.447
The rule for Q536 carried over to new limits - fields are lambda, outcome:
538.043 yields 1.606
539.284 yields 1.491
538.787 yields 1.466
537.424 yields 1.52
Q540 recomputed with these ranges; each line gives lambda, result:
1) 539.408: 1.483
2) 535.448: 1.578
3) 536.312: 1.599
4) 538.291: 1.592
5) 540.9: 1.439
